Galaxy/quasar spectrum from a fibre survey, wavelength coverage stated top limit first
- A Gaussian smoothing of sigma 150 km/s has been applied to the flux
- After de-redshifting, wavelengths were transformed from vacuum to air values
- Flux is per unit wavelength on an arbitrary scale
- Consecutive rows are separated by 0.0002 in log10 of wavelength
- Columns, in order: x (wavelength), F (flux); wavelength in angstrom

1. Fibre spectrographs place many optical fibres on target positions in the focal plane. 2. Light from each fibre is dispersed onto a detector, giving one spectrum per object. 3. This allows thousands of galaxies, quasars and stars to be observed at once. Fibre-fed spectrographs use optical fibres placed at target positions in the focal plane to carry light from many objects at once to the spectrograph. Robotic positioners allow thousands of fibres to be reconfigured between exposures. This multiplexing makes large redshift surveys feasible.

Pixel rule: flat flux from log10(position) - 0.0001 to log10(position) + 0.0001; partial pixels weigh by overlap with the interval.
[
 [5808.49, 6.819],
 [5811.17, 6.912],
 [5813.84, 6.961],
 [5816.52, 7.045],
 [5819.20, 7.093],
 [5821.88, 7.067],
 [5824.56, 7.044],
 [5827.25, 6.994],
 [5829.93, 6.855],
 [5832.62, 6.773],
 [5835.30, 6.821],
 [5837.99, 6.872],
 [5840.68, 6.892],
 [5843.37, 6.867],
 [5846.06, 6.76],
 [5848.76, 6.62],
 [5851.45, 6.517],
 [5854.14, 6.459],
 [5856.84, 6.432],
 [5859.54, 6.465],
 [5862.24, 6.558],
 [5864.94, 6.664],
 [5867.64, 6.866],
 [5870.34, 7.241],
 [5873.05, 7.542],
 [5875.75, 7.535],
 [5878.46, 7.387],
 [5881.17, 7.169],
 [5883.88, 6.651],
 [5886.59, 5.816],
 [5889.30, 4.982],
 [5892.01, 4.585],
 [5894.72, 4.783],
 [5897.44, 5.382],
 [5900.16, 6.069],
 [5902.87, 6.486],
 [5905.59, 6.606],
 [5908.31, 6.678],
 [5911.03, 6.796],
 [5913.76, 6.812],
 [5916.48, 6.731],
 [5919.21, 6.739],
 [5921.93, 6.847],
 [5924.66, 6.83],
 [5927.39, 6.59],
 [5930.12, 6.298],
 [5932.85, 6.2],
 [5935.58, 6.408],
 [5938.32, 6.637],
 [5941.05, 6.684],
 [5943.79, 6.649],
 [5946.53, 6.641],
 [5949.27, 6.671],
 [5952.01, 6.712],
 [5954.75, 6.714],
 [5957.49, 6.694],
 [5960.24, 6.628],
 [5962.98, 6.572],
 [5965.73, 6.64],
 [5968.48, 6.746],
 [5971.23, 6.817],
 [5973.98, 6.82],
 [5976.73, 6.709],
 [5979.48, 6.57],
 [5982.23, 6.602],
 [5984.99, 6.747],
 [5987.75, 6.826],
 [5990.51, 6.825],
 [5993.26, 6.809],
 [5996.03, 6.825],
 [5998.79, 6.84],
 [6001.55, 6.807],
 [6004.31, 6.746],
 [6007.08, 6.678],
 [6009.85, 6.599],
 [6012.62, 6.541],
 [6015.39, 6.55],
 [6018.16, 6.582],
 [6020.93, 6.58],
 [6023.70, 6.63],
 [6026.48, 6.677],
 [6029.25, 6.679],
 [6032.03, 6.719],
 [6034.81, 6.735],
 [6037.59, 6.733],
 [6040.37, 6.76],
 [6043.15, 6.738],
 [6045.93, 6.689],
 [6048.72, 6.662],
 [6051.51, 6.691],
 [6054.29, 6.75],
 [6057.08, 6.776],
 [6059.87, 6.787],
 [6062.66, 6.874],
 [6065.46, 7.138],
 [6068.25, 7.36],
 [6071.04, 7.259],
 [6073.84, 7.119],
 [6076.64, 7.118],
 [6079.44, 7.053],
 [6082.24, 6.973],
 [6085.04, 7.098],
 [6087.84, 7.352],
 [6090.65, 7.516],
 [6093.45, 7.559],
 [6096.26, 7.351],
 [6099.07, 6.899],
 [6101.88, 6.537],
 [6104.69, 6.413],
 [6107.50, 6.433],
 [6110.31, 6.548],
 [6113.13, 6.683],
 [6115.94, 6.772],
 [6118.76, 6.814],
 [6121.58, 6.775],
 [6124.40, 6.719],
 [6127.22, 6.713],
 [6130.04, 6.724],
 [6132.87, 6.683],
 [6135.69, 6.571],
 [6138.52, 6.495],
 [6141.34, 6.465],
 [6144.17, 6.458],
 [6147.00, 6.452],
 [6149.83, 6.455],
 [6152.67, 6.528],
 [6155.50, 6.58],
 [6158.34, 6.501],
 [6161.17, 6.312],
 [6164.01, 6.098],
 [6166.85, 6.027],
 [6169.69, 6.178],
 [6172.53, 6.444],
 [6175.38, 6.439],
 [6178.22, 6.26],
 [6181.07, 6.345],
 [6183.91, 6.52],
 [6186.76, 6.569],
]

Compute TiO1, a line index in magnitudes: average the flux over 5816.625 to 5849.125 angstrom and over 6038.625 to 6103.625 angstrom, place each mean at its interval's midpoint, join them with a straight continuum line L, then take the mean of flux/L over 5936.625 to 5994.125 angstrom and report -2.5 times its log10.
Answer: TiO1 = 0.041 mag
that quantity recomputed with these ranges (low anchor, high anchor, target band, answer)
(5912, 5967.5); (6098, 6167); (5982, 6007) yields -0.03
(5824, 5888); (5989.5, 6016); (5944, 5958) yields 0.01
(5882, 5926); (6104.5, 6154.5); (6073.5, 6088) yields -0.09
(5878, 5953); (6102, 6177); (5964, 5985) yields -0.05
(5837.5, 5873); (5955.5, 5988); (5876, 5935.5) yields 0.06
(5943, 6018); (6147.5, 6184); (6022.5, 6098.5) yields -0.07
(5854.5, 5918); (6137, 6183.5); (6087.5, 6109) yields -0.10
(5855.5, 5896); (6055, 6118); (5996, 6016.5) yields 0.01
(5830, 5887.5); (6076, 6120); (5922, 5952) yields 0.04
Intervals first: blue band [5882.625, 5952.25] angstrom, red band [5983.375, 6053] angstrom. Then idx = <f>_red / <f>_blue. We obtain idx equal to 1.06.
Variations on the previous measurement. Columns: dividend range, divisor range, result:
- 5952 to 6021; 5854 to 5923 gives 1.04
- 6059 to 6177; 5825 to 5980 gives 1.02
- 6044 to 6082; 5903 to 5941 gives 1.05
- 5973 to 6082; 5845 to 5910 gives 1.06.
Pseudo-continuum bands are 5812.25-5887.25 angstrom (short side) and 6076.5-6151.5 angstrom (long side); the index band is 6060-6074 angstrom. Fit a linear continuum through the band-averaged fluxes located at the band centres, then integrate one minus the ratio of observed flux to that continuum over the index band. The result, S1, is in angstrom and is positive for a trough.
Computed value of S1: -0.64 angstrom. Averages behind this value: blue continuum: 6.87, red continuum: 6.79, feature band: 7.12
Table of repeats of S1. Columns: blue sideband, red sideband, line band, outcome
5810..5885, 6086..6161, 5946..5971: 0.6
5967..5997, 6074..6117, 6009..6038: 0.8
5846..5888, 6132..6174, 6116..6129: -0.6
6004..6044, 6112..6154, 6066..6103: -3.0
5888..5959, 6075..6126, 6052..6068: -0.2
